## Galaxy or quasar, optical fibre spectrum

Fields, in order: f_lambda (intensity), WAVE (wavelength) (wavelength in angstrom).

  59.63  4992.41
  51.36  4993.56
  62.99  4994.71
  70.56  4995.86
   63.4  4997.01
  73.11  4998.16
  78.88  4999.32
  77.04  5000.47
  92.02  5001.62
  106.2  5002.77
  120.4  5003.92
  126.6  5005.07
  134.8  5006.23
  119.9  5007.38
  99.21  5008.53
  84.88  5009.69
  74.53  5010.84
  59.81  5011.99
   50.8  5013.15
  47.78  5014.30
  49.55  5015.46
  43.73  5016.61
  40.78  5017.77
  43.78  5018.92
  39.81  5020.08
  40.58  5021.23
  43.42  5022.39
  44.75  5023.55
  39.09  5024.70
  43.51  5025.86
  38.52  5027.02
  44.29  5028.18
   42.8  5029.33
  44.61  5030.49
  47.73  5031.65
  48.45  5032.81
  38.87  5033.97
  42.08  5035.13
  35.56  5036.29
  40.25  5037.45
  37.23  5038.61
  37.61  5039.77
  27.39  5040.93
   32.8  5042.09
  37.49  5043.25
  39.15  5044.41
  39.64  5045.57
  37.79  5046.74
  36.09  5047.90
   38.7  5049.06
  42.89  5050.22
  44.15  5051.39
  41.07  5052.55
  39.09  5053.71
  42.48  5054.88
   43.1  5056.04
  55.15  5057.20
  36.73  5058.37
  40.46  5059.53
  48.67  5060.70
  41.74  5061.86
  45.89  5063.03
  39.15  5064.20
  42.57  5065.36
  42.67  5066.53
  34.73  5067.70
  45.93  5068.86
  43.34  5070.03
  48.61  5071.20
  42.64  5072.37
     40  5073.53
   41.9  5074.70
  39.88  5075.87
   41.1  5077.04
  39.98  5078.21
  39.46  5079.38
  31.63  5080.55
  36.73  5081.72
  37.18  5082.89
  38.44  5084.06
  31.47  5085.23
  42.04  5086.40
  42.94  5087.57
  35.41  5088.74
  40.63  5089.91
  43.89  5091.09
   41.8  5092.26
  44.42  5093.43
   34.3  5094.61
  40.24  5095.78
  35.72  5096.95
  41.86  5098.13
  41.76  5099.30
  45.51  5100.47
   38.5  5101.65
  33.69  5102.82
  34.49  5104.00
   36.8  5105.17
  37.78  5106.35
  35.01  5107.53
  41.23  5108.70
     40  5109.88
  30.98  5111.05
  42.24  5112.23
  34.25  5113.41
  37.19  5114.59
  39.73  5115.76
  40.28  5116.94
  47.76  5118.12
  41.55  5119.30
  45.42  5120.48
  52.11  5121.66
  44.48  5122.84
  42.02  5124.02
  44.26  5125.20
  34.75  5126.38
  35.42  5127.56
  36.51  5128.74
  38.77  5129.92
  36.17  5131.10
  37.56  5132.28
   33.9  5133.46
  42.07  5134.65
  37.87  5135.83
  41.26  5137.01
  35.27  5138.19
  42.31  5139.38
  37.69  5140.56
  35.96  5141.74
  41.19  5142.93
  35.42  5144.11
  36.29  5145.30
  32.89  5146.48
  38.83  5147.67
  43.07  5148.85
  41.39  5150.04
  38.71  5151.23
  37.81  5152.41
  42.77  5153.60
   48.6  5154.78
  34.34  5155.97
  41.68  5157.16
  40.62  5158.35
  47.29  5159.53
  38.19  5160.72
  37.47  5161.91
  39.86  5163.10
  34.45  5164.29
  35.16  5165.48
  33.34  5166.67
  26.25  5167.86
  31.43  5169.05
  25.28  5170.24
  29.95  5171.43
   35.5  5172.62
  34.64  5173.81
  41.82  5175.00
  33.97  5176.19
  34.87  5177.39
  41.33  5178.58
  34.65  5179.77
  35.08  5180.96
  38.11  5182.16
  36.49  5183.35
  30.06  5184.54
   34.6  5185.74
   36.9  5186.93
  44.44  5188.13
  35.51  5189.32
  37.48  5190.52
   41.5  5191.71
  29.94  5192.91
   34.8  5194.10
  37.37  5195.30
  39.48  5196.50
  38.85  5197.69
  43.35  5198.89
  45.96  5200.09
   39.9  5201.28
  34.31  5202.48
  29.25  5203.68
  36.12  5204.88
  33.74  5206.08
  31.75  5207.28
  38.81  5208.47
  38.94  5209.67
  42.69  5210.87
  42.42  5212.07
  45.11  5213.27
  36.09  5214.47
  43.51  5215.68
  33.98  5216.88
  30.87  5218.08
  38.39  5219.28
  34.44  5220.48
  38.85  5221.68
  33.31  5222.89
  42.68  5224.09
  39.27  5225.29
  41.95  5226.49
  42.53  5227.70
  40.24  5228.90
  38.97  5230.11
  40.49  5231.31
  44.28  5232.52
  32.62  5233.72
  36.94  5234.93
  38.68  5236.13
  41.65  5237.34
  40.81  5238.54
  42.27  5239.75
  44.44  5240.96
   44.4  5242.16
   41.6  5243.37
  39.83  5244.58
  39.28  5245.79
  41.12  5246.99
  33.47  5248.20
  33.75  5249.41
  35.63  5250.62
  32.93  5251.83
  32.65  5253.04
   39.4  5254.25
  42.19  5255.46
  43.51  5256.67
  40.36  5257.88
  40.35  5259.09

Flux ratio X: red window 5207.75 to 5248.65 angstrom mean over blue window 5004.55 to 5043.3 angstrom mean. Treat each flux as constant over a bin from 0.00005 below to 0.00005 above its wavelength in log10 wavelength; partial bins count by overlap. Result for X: 0.74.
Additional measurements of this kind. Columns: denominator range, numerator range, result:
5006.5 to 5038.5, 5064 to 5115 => 0.76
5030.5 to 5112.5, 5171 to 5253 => 0.95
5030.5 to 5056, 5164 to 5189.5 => 0.88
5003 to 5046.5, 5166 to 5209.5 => 0.65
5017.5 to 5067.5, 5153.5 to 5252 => 0.92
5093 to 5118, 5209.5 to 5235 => 1.01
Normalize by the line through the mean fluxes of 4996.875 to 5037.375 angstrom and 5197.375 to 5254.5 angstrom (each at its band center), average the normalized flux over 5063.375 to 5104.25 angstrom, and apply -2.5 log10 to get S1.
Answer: 0.35 mag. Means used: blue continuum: 63.1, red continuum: 38.6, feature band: 39.9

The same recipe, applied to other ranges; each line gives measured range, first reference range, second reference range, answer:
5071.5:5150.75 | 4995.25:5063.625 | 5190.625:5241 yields 0.21 mag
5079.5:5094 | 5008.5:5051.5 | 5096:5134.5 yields 0.06 mag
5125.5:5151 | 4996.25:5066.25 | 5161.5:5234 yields 0.14 mag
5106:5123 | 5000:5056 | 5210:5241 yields 0.18 mag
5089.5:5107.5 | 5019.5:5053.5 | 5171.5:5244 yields 0.01 mag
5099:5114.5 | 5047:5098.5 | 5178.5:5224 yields 0.06 mag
